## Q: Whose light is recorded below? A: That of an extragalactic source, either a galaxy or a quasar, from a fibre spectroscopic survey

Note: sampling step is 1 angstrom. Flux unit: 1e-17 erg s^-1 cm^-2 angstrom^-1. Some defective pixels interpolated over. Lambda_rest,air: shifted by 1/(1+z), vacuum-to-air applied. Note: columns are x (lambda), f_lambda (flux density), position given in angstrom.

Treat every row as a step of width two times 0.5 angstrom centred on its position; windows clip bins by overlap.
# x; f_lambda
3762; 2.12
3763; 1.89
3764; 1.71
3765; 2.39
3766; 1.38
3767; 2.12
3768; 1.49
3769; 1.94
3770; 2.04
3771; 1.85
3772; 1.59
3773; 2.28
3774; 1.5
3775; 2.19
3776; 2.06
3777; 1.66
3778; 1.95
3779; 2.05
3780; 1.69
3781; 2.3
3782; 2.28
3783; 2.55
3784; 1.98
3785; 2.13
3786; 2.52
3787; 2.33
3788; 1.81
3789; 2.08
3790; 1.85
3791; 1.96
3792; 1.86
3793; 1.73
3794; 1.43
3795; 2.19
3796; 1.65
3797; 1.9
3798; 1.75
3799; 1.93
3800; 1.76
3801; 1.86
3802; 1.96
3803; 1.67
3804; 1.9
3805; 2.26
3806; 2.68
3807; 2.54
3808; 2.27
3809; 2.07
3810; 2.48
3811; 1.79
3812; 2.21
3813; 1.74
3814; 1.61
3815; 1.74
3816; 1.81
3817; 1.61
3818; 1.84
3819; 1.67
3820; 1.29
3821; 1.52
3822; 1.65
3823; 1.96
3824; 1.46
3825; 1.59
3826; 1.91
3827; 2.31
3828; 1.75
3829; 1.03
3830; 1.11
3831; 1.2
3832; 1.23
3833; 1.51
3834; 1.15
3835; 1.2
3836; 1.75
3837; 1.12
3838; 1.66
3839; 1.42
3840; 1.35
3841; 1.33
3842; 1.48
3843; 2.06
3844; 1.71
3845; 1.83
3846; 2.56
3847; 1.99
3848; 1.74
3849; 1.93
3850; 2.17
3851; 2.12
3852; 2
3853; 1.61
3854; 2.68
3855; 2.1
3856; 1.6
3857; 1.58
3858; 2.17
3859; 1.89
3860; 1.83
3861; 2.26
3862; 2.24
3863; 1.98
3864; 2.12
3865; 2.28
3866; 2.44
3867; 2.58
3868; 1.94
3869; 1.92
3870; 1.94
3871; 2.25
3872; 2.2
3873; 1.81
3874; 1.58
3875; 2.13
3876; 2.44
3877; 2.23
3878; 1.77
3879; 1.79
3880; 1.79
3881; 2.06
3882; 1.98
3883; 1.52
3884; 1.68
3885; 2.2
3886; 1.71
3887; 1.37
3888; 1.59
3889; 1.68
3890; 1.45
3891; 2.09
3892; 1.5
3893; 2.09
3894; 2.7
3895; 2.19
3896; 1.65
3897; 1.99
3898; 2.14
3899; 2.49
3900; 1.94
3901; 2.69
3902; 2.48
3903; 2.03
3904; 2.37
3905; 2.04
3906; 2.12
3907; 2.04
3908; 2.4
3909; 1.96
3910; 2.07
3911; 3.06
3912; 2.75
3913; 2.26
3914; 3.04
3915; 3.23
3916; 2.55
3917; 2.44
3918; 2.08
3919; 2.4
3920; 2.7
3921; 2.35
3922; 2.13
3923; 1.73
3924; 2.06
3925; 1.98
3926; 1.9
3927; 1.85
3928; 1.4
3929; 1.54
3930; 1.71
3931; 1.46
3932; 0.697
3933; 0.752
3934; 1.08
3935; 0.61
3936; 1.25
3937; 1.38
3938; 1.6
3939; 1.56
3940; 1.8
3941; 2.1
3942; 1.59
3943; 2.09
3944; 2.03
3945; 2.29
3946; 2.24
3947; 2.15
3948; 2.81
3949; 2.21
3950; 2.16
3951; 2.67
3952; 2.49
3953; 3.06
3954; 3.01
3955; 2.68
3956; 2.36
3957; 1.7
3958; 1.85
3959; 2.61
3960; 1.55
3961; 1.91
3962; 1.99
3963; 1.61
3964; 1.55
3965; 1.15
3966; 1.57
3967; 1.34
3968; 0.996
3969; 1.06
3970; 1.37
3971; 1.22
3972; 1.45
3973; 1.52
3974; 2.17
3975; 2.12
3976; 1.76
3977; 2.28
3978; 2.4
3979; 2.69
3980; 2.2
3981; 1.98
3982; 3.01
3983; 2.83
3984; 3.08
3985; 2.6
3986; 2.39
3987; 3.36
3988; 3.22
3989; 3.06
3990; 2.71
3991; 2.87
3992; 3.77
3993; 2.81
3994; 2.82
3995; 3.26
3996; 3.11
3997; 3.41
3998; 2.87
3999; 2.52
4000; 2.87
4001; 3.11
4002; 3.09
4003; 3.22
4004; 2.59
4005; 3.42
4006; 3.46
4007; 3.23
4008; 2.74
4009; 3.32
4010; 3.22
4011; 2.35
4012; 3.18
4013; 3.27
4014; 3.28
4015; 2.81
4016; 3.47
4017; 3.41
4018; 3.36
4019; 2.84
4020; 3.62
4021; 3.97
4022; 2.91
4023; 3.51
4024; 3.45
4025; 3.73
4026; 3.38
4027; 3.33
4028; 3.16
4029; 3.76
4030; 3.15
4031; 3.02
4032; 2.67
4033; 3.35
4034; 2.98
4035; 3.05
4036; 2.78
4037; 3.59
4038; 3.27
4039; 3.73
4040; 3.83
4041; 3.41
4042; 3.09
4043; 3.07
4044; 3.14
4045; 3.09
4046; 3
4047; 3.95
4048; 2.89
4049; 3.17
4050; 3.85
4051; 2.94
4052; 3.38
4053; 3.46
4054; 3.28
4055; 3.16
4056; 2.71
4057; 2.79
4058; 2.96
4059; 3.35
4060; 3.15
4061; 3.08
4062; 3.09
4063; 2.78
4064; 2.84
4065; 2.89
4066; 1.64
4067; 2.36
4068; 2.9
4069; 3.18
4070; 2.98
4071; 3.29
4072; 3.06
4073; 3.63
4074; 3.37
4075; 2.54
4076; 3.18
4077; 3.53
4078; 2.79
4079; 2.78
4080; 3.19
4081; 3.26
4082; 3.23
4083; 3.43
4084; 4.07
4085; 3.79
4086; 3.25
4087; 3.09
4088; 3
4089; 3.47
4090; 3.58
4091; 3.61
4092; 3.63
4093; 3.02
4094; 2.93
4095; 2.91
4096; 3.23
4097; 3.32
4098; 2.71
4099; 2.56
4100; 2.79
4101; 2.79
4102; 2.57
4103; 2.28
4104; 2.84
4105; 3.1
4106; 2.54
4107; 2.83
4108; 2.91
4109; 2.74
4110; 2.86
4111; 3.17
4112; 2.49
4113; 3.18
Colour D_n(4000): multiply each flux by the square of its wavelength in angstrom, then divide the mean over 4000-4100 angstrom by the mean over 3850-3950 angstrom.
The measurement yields 1.71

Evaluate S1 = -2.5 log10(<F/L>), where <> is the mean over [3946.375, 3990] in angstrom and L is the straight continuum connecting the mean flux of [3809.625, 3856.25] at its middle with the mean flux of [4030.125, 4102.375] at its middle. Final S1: 0.17 mag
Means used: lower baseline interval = 1.71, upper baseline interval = 3.13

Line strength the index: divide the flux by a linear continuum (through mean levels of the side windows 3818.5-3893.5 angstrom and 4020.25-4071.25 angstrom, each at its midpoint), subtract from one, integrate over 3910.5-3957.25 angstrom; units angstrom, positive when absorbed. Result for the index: 5.9 angstrom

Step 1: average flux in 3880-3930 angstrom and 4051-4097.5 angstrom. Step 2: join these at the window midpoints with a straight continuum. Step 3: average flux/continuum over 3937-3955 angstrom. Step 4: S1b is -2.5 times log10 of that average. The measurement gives 0.07 mag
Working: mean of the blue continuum 2.11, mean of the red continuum 3.13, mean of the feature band 2.22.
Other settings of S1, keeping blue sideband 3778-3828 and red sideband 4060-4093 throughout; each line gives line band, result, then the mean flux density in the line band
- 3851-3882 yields 0.09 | 2.04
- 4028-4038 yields -0.07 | 3.16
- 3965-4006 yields 0.11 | 2.5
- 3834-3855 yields 0.19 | 1.78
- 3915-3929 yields 0.15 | 2.14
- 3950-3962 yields 0.12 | 2.33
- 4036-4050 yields -0.11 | 3.32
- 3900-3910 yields 0.08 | 2.21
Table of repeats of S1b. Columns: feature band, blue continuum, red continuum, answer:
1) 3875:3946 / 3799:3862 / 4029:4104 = 0.138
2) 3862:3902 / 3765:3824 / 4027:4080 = 0.162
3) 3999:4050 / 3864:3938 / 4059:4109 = -0.193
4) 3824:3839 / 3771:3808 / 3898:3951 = 0.344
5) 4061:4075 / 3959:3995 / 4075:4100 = 0.043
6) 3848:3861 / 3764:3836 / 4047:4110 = 0.061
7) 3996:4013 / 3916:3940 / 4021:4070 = -0.152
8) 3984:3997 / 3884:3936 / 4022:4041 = -0.054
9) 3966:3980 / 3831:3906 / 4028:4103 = 0.427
